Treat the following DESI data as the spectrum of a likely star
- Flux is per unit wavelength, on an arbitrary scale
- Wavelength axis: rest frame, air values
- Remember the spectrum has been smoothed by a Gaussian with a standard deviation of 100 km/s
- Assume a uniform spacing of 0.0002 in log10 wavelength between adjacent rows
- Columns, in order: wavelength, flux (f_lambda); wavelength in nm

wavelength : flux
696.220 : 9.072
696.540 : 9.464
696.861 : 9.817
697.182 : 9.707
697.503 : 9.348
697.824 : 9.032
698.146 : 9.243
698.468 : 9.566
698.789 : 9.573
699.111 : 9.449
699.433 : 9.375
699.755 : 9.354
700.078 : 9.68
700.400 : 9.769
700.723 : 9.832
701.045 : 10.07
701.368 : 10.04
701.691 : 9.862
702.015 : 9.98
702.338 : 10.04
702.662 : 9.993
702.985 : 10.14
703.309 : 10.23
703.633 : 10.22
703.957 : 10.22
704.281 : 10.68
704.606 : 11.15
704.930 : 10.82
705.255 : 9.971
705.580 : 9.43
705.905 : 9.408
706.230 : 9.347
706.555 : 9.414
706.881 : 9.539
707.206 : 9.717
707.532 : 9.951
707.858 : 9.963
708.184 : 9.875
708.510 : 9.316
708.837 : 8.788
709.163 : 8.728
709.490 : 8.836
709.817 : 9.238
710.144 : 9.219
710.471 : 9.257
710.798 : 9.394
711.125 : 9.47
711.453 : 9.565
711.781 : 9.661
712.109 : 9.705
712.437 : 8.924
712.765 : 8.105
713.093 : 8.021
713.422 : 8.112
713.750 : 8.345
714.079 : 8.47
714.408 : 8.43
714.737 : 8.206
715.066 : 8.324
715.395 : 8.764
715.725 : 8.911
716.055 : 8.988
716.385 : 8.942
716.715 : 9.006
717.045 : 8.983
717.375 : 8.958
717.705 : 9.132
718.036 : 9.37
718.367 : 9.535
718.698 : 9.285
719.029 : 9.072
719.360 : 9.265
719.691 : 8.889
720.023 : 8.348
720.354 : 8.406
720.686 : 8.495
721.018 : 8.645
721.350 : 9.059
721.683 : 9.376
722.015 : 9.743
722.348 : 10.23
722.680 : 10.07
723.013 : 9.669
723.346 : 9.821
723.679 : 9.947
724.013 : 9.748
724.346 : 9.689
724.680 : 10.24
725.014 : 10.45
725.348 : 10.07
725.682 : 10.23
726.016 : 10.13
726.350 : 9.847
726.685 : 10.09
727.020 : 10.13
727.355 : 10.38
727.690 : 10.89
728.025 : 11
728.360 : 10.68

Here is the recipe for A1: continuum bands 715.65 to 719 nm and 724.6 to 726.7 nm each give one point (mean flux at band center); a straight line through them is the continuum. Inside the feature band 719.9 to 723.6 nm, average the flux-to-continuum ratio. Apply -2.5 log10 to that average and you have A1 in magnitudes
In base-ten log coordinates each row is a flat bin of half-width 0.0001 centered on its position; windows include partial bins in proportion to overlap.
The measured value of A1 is 0.04 mag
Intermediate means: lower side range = 9.11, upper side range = 10.2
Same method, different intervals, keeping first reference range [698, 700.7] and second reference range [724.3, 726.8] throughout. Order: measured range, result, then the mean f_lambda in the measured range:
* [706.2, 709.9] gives 0.036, 9.4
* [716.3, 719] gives 0.089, 9.15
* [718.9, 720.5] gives 0.137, 8.8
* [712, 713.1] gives 0.127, 8.74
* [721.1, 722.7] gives 0.047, 9.61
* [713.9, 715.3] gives 0.177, 8.38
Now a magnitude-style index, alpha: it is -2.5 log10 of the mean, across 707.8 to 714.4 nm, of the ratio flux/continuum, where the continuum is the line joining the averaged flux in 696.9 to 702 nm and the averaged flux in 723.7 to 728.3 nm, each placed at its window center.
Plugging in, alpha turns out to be 0.10 mag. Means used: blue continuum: 9.61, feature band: 9.02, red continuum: 10.2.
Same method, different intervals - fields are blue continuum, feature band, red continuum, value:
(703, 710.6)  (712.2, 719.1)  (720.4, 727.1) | 0.11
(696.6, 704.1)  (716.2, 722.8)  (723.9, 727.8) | 0.10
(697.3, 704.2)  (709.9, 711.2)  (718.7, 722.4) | 0.01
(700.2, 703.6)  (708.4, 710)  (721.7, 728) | 0.12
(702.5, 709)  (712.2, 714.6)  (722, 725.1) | 0.18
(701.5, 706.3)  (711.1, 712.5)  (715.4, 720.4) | 0.00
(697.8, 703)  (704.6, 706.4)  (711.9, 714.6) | -0.08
